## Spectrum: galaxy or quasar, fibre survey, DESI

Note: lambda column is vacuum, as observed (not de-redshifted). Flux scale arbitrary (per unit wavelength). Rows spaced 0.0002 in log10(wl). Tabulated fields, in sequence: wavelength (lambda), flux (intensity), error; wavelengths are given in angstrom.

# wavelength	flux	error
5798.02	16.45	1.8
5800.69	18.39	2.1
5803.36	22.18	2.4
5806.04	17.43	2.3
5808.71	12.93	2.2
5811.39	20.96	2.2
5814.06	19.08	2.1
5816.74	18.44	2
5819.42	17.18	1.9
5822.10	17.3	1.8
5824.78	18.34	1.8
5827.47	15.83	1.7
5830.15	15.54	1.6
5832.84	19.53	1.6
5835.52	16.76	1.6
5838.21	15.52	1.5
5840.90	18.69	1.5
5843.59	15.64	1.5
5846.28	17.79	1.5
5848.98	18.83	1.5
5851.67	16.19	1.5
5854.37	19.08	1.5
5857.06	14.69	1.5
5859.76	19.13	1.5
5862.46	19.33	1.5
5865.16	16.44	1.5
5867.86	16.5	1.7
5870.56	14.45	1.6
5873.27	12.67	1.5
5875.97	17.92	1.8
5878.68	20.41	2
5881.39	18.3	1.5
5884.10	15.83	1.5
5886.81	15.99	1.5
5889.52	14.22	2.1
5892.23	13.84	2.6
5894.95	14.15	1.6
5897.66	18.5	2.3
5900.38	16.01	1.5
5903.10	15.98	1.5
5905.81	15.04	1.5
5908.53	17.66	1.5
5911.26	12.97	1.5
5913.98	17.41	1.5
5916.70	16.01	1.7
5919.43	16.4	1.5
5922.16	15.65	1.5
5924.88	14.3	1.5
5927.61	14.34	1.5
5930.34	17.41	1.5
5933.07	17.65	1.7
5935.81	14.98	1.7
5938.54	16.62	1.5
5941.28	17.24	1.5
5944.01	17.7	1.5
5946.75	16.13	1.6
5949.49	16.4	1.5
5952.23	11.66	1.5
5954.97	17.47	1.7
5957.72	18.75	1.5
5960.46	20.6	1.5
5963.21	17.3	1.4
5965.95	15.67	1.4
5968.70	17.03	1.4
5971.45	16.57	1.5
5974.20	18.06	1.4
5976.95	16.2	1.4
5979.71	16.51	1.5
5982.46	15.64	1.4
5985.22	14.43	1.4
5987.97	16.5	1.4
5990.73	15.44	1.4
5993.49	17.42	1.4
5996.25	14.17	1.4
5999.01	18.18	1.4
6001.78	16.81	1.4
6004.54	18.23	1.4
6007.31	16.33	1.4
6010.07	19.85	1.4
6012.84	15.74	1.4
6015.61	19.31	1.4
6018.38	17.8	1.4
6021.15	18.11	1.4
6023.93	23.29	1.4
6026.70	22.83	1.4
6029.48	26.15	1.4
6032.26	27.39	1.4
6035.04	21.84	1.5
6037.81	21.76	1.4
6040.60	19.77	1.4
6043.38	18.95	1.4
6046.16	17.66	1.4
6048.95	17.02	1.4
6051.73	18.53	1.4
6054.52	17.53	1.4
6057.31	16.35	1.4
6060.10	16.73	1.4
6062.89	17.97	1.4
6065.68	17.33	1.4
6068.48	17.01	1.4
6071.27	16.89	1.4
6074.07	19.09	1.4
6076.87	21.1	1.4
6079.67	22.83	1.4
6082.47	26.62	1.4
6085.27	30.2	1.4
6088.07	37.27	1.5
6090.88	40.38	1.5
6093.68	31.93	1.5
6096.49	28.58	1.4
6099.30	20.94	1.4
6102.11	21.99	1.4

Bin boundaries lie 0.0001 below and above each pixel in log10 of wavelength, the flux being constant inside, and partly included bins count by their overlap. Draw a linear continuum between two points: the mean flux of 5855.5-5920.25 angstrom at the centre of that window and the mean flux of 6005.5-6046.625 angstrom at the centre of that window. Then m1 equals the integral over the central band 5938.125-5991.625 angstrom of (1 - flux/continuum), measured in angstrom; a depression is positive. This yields 5.7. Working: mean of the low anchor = 16.3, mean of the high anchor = 20.5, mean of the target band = 16.6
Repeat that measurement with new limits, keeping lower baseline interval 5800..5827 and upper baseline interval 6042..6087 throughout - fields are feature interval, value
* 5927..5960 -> 4.2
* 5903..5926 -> 3.7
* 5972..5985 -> 1.8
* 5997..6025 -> 1.6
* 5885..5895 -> 2.1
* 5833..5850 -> 0.9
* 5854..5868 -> 0.7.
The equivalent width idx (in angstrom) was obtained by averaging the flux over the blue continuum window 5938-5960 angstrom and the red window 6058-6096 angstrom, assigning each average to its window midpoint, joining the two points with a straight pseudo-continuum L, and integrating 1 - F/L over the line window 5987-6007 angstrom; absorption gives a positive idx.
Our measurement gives 2.9 angstrom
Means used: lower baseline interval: 16.7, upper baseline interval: 24.2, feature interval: 16.7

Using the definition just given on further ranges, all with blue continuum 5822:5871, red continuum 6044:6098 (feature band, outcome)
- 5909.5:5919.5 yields 1.67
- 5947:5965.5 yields 2.75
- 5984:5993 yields 2.17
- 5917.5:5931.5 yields 2.55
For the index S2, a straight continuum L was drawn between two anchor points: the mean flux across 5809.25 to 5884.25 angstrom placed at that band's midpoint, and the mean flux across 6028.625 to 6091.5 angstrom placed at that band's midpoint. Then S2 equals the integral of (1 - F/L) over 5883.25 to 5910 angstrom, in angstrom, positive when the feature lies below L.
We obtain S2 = 3.9 angstrom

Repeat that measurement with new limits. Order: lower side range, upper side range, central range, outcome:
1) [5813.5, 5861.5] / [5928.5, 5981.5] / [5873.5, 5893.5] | 0.9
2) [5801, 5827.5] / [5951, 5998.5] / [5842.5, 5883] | 1.0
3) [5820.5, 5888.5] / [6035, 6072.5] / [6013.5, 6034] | -4.5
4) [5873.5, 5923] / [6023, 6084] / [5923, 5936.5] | 1.0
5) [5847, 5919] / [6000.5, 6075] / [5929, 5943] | 0.5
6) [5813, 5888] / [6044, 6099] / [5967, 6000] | 6.7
